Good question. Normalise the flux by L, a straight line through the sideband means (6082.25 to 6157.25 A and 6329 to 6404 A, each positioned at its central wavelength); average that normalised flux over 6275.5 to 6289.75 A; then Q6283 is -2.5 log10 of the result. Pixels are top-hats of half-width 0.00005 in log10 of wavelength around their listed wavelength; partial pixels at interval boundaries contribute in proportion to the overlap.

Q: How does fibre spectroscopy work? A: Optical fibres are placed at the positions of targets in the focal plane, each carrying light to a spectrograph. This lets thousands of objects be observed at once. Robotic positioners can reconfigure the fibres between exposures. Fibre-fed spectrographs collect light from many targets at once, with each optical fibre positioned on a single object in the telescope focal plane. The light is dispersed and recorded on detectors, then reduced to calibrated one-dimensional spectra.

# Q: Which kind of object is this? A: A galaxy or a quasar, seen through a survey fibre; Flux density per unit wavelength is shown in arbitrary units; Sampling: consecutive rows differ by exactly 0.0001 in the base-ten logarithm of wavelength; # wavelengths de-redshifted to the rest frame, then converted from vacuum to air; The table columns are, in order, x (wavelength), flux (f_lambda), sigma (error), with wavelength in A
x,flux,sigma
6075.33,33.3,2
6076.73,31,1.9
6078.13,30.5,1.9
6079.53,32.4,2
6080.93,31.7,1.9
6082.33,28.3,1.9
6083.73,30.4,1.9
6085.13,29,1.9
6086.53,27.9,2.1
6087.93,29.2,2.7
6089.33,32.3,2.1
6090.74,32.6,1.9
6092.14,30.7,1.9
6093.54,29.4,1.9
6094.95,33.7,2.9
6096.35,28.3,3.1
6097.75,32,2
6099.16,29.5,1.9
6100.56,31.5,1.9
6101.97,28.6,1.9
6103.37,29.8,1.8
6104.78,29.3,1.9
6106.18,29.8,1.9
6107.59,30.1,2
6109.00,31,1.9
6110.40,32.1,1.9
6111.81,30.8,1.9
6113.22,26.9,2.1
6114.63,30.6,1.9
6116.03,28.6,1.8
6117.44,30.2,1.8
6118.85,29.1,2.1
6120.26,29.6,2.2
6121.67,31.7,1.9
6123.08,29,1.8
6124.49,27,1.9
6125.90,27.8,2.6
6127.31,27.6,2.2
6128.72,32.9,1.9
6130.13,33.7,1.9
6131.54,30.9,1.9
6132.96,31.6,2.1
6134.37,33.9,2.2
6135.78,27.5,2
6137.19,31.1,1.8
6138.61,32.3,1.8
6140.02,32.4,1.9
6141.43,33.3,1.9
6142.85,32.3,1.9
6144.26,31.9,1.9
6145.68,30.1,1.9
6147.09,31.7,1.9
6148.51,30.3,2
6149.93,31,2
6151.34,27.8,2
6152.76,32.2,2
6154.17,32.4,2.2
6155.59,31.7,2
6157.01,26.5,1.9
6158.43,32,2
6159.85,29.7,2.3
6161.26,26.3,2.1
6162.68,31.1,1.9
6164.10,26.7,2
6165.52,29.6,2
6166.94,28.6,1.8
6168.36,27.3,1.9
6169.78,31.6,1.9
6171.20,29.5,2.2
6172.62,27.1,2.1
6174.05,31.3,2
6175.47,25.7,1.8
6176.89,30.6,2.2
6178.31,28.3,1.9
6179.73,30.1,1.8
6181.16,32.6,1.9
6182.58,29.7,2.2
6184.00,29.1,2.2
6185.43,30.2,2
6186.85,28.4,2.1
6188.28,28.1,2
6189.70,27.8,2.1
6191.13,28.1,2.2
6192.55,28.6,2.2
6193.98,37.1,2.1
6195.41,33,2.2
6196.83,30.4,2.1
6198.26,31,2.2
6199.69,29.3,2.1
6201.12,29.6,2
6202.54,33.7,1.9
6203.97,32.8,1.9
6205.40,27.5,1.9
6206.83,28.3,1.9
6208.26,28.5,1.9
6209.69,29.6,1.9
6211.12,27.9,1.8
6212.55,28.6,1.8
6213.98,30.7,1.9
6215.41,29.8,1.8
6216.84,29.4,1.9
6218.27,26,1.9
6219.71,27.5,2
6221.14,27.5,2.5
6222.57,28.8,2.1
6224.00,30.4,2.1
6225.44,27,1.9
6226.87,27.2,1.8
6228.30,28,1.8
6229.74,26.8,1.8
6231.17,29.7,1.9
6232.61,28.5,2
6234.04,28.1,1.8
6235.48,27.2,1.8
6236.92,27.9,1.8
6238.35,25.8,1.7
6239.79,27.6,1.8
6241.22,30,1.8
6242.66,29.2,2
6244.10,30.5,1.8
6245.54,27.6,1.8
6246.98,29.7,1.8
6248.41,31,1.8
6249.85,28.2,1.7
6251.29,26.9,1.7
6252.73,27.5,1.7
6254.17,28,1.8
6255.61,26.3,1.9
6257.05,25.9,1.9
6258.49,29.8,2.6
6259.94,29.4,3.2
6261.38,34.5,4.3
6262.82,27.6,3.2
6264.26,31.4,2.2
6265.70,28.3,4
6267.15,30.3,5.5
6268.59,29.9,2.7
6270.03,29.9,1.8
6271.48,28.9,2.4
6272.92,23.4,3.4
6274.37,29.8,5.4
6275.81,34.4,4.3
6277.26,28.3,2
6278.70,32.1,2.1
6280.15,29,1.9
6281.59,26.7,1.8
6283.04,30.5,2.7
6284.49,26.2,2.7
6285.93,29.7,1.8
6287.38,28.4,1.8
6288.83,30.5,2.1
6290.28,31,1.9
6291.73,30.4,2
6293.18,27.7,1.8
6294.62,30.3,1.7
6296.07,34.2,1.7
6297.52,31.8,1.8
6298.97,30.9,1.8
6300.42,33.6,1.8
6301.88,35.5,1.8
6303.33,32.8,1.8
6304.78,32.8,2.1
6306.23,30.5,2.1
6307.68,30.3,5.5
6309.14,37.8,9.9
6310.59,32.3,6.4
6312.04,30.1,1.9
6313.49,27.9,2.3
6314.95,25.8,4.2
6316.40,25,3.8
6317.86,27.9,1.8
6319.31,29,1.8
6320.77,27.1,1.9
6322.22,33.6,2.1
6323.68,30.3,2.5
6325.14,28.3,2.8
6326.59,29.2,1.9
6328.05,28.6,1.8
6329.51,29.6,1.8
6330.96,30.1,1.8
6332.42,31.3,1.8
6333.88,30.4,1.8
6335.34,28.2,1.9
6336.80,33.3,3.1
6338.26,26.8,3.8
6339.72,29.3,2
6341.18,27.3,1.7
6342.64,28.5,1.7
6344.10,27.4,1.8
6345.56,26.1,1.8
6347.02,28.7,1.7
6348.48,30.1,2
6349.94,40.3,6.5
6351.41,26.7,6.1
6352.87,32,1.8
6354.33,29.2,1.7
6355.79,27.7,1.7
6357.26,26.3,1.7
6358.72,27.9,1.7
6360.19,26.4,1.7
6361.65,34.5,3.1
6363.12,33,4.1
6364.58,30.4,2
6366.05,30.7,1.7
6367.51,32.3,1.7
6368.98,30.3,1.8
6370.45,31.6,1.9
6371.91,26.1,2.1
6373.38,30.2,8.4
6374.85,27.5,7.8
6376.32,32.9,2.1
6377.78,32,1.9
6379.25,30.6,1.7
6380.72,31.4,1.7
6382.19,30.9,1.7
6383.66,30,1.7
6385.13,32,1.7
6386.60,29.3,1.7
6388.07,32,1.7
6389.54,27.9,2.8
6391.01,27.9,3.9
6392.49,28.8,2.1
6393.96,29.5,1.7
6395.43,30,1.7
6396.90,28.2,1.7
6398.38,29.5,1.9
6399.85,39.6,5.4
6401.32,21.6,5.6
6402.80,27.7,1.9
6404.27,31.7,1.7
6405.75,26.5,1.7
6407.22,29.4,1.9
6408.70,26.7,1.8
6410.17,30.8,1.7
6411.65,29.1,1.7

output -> 0.022 mag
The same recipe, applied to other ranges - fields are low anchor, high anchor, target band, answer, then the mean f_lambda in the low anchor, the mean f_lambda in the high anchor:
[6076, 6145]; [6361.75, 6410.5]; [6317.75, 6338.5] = 0.02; 30.5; 30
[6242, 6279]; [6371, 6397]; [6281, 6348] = -0.01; 29.2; 29.9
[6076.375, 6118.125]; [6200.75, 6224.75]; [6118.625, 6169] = -0.02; 30.3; 29.2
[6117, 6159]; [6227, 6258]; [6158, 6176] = 0.04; 30.7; 28.1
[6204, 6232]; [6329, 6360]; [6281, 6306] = -0.06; 28.5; 29.3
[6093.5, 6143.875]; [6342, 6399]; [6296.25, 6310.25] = -0.10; 30.5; 29.9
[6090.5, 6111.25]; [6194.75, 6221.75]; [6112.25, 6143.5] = -0.01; 30.5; 29.5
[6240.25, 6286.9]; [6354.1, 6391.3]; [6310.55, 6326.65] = 0.03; 29.1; 30.1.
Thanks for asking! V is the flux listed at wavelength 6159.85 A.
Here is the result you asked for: 29.7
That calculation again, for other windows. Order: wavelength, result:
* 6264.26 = 31.4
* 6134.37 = 33.9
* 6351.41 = 26.7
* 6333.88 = 30.4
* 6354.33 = 29.2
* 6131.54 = 30.9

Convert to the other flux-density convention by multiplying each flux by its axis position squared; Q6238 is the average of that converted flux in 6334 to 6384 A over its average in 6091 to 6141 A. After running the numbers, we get 1.07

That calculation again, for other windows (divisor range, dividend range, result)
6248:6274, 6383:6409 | 1.07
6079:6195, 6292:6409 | 1.07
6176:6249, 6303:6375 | 1.06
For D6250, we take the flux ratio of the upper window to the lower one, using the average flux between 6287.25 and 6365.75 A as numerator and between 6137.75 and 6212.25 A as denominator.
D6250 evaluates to 1.00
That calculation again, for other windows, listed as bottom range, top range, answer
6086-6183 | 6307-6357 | 0.98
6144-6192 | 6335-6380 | 1.01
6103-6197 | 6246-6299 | 0.98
